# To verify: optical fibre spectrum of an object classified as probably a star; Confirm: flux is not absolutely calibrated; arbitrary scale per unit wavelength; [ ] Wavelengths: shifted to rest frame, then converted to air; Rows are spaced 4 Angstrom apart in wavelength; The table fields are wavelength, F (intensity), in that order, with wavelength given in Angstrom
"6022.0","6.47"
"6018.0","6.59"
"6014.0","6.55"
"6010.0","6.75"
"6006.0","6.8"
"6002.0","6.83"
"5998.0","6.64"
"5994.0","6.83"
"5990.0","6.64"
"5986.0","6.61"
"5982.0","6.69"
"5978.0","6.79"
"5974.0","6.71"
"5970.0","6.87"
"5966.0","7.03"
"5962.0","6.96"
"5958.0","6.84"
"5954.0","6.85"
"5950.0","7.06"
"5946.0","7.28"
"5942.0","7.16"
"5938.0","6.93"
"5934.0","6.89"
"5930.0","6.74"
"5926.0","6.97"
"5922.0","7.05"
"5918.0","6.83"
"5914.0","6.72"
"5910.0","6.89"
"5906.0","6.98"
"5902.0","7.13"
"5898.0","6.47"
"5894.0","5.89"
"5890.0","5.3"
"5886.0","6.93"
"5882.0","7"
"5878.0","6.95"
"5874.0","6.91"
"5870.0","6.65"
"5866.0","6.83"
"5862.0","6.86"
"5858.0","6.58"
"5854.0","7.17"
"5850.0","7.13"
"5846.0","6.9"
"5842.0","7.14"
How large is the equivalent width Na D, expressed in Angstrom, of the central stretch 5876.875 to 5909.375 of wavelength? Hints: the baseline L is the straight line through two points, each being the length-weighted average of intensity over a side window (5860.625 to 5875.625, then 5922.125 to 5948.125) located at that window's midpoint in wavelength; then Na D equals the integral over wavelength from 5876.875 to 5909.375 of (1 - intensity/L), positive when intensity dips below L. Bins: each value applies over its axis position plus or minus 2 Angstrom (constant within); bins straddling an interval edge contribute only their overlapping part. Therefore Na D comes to 1.4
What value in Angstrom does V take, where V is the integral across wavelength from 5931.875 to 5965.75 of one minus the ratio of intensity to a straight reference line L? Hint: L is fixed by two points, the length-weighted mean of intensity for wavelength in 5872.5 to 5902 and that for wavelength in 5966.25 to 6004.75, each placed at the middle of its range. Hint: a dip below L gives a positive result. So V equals -1.7 Angstrom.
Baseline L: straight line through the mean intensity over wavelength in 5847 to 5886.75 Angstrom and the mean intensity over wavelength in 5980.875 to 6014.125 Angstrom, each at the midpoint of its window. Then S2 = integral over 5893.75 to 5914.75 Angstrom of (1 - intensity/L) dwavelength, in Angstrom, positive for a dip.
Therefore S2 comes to 0.3 Angstrom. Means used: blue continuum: 6.9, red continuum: 6.71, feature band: 6.74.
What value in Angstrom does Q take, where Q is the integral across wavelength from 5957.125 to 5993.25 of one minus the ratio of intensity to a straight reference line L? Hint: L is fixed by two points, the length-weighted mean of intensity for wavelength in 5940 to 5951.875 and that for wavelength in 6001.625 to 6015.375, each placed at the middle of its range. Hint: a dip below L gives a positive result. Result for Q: 0.9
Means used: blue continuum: 7.17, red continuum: 6.73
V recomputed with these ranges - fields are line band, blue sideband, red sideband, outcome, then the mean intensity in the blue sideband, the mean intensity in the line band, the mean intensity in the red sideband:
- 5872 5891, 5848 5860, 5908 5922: 0.6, 6.96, 6.69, 6.85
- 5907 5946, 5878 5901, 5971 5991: -2.4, 6.41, 6.93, 6.7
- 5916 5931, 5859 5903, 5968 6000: -0.6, 6.62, 6.91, 6.72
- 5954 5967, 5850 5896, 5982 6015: -0.4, 6.66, 6.92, 6.71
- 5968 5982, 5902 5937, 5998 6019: 0.0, 6.9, 6.78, 6.7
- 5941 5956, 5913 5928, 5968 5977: -0.5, 6.9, 7.08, 6.79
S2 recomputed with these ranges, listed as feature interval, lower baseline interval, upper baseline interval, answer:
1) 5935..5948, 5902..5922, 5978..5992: -0.57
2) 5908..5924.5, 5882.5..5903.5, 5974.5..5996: -1.07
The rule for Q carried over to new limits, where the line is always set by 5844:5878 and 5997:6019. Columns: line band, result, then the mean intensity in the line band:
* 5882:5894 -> 1.09 Angstrom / 6.22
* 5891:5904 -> 0.82 Angstrom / 6.4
